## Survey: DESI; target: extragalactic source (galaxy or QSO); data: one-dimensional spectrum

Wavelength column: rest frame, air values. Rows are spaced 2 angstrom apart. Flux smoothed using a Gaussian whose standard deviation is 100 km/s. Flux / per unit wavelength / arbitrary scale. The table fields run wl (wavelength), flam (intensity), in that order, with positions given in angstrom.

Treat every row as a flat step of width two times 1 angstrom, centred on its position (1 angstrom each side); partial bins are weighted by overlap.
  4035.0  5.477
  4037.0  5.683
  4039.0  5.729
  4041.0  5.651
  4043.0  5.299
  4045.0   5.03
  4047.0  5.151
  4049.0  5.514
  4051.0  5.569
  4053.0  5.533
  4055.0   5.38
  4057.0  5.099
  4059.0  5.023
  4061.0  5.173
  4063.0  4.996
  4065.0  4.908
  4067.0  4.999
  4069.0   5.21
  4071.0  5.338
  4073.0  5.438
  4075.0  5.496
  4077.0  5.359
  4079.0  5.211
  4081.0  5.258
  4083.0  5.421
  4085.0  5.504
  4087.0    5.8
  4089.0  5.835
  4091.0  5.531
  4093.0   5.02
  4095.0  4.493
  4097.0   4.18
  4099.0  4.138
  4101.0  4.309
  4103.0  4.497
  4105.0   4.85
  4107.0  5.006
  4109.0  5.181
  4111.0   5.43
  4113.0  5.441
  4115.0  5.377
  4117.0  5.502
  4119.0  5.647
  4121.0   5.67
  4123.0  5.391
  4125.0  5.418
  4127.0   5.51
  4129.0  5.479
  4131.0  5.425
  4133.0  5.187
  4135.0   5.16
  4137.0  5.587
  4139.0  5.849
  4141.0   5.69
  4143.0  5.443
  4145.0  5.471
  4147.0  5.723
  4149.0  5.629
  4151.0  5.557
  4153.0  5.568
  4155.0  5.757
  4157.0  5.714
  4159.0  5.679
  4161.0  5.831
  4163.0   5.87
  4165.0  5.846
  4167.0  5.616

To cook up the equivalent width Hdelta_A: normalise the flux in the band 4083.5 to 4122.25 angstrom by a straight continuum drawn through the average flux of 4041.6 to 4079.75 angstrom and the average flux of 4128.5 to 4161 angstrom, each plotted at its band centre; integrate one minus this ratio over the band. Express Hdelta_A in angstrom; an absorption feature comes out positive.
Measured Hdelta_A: 2.0 angstrom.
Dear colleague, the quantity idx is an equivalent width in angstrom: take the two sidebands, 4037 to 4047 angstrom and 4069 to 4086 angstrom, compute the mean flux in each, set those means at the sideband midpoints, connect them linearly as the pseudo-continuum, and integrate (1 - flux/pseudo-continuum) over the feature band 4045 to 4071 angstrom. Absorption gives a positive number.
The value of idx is 0.9 angstrom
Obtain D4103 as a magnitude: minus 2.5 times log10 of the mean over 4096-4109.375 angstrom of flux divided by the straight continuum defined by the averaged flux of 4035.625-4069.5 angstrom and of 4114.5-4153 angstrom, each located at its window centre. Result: 0.19 mag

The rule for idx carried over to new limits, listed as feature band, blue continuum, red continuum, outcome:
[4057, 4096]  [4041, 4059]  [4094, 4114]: -1.7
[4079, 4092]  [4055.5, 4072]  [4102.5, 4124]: -0.9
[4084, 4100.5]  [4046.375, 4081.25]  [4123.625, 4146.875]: 0.9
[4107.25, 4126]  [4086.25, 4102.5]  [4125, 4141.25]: -0.8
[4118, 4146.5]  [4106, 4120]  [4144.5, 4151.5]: 0.0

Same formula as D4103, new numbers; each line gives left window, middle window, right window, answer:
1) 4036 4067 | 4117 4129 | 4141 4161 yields 0.00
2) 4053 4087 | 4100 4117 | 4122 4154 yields 0.08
